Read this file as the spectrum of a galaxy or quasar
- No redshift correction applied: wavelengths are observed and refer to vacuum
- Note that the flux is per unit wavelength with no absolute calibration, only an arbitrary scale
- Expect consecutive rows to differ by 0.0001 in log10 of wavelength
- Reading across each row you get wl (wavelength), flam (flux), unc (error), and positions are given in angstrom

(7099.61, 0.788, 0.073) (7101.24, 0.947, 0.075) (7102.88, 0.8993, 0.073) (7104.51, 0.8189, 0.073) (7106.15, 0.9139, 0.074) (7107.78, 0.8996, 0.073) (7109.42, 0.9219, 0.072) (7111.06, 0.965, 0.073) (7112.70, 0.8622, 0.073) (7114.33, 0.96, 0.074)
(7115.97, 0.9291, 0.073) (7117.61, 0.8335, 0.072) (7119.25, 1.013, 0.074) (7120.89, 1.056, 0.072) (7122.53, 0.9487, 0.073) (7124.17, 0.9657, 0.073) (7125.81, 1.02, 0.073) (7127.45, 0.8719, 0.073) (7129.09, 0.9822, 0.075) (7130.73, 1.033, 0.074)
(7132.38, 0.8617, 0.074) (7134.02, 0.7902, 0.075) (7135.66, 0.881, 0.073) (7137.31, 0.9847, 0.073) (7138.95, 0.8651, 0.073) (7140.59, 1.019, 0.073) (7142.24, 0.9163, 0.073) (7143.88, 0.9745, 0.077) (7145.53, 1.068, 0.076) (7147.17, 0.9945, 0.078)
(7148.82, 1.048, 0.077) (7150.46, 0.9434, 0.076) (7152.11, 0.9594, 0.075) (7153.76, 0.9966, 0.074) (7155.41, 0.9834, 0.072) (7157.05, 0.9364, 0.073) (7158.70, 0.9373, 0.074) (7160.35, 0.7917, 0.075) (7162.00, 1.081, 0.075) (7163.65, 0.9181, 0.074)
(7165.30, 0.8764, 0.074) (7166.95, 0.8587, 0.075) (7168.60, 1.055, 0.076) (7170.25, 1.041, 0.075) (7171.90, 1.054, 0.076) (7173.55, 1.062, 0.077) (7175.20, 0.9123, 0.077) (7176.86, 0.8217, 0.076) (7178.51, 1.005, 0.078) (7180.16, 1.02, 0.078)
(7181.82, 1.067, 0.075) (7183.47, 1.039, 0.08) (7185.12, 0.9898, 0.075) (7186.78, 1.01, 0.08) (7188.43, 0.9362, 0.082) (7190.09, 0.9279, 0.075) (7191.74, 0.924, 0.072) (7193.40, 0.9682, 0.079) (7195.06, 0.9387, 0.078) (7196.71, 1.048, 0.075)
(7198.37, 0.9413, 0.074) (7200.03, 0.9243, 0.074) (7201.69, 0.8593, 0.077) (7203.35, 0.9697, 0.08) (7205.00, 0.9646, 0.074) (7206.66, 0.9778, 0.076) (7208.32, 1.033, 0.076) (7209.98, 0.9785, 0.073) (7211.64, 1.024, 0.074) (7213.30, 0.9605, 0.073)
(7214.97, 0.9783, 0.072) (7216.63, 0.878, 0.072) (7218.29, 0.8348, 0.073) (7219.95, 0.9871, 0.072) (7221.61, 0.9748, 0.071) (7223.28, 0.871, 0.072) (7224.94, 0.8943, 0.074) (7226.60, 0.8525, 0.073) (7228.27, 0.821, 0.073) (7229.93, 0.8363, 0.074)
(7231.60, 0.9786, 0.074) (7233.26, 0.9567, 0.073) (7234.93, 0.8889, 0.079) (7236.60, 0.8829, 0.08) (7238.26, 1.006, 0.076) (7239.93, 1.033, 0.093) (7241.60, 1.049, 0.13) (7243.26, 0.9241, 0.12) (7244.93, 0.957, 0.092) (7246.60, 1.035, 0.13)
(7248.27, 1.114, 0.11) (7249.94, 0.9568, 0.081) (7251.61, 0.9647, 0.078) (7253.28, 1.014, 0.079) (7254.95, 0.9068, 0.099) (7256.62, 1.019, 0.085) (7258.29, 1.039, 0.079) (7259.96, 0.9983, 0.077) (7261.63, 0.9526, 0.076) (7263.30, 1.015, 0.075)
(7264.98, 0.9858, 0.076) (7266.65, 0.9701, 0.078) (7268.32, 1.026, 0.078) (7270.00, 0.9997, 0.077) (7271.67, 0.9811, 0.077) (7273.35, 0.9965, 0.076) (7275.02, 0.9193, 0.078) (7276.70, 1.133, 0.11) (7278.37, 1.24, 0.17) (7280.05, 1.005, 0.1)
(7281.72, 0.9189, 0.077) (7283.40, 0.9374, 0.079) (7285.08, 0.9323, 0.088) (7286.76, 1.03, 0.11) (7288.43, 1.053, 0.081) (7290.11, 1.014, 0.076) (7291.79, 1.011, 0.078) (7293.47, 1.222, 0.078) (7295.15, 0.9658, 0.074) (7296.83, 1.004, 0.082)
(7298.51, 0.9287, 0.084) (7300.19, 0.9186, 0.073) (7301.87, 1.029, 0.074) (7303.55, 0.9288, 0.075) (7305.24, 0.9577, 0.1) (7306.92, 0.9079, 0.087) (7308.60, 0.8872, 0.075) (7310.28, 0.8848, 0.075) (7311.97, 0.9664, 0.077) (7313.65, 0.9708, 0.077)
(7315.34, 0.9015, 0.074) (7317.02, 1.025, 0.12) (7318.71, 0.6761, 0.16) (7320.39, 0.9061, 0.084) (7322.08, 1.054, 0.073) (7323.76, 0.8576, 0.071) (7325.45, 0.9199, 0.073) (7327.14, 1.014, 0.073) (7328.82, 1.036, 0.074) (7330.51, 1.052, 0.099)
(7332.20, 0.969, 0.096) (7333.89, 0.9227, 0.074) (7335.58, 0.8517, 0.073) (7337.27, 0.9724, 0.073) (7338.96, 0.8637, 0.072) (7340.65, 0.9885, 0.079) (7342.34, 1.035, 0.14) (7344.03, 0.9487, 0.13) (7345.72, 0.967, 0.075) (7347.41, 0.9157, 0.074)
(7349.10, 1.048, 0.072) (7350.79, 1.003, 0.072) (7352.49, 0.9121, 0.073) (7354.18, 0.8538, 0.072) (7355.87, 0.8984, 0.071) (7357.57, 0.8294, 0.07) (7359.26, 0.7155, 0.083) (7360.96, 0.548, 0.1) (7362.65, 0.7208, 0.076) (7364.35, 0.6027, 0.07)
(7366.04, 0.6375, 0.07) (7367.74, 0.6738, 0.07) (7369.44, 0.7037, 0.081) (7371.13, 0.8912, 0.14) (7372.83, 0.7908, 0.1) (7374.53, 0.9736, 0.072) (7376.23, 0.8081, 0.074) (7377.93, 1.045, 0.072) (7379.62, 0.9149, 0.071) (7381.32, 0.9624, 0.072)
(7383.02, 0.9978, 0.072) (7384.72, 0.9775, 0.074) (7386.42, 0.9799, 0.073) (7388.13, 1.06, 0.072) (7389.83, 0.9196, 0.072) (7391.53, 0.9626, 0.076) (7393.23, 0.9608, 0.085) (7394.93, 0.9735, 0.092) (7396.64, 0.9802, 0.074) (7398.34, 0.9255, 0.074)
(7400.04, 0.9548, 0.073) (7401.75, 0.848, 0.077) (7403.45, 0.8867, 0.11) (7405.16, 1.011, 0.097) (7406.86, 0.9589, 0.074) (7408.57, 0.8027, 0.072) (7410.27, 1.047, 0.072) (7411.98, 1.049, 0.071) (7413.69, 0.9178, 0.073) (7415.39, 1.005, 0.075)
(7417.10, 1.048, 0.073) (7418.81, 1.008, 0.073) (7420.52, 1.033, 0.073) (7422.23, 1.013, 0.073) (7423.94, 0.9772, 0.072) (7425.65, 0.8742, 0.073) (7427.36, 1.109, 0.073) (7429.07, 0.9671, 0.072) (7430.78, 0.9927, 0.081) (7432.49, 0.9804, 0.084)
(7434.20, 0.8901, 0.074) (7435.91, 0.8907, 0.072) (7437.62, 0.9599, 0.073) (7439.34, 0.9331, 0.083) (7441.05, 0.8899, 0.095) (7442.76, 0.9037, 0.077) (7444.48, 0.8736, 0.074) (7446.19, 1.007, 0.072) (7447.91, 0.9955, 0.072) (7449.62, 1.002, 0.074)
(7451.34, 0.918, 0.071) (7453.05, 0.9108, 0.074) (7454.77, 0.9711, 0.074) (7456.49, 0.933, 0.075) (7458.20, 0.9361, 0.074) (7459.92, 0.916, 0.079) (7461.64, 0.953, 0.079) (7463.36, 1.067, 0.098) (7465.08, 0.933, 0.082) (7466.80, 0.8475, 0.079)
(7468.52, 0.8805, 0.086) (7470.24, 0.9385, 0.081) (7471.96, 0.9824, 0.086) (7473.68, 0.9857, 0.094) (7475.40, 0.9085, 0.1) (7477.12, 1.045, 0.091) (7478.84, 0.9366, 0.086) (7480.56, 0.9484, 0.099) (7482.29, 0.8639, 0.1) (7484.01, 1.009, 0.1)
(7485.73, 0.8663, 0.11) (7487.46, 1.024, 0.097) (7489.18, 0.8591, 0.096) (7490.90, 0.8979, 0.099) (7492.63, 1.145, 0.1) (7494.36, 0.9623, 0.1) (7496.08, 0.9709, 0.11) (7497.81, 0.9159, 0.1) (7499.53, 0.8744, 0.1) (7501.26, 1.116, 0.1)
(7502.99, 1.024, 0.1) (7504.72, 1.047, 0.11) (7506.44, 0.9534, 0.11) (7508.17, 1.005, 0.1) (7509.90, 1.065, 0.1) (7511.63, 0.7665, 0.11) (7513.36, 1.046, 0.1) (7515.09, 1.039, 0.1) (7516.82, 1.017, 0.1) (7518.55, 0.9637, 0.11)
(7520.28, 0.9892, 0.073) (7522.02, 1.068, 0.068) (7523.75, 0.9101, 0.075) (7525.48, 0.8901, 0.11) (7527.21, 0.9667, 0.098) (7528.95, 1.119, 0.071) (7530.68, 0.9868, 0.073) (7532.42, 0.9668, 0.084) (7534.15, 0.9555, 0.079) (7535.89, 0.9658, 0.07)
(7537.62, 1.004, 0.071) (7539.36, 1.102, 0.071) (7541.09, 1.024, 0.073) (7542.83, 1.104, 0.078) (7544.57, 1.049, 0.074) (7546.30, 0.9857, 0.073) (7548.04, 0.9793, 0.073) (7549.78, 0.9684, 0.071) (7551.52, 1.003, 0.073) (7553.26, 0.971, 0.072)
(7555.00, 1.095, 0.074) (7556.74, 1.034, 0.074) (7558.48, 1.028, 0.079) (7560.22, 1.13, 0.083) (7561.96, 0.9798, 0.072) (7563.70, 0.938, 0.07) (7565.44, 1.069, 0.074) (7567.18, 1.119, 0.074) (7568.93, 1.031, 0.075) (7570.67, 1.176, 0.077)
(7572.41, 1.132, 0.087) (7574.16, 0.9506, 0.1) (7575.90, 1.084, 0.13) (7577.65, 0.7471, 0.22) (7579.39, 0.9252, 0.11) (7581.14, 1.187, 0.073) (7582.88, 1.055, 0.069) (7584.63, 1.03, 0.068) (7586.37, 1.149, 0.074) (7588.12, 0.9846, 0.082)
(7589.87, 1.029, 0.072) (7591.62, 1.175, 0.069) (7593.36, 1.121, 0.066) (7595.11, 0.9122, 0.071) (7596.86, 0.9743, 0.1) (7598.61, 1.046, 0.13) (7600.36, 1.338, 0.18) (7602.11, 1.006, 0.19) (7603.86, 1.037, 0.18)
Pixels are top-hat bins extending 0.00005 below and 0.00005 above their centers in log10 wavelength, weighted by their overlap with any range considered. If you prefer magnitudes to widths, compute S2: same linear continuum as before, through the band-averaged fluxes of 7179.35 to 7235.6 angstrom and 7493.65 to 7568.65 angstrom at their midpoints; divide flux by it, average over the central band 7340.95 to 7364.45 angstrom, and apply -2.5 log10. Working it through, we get 0.12 mag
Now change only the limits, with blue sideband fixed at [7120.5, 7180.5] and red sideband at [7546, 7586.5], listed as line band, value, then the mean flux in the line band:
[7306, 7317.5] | 0.06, 0.932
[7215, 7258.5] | 0.03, 0.948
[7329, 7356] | 0.04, 0.954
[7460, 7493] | 0.07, 0.948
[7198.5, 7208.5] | 0.02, 0.949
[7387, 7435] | 0.04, 0.97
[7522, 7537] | 0.05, 0.977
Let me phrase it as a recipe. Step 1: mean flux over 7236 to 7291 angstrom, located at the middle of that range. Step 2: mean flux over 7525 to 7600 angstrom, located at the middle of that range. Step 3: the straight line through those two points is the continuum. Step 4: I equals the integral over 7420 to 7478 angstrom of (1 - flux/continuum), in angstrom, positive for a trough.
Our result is 3.7 angstrom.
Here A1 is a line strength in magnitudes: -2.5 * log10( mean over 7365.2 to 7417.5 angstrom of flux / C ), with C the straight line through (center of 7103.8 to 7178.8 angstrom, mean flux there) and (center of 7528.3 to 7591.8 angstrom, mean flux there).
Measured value 0.084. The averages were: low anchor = 0.948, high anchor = 1.03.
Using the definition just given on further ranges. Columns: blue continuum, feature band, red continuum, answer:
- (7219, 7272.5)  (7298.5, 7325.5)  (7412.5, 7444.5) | 0.046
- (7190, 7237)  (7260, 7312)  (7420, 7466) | -0.057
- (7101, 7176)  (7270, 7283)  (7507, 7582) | -0.057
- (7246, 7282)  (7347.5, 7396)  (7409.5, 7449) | 0.133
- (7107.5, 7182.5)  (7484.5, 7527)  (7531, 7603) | 0.053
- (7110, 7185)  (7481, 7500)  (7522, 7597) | 0.075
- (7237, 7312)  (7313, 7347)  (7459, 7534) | 0.047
